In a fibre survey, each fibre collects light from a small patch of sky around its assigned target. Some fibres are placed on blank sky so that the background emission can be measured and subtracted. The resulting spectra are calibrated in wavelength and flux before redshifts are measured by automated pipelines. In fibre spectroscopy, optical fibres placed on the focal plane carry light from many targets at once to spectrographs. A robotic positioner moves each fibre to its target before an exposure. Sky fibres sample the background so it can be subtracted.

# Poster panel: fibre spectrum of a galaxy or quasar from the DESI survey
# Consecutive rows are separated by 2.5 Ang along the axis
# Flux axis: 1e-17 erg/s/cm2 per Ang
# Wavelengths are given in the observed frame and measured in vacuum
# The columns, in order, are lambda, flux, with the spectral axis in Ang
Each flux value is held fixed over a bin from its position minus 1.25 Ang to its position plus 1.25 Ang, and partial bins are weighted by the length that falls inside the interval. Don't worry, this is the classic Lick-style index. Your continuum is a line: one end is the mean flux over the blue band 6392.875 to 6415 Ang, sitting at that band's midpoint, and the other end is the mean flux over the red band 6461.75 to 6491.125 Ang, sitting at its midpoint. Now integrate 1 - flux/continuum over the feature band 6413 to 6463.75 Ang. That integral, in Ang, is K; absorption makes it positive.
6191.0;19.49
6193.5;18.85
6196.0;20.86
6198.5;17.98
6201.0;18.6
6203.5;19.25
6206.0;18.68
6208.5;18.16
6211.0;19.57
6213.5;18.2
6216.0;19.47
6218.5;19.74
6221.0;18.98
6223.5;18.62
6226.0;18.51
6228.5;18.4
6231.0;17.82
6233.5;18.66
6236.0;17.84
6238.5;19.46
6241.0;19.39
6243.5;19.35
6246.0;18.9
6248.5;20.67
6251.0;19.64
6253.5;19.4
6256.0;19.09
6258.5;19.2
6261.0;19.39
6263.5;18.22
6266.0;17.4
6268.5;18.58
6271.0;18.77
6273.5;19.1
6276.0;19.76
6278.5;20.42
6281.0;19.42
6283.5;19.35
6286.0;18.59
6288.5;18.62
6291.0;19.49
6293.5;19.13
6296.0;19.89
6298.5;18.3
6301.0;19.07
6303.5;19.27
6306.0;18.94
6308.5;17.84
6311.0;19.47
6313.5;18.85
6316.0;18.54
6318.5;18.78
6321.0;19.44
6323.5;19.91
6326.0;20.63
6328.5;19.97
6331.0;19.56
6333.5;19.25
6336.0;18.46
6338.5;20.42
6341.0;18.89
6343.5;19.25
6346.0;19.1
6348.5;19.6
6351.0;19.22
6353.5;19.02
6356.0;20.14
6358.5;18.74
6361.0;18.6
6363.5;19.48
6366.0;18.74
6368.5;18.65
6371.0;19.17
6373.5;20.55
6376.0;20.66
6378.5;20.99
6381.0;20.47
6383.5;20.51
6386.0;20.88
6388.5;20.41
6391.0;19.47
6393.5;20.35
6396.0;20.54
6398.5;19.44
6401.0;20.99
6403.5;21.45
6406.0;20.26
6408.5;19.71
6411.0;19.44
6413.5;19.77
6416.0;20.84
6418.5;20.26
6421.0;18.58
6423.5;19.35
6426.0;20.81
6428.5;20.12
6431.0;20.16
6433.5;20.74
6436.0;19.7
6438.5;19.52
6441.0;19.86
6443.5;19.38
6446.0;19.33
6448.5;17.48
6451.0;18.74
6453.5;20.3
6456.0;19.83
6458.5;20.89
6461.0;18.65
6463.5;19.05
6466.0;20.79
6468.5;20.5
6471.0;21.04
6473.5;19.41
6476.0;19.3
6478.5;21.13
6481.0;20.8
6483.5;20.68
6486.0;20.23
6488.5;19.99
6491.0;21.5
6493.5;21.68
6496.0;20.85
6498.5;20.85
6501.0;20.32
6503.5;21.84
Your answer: 1.4 Ang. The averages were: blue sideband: 20.2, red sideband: 20.3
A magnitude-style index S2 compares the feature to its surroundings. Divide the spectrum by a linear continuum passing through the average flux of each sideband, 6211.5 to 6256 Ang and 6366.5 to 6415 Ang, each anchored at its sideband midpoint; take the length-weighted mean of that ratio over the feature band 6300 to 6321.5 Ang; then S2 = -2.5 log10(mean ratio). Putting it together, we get 0.04 mag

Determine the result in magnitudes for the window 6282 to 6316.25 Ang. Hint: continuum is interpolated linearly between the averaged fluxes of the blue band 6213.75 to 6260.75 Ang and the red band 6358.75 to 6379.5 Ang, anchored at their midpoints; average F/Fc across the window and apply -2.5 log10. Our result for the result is 0.02 mag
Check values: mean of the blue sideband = 19.1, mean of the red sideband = 19.5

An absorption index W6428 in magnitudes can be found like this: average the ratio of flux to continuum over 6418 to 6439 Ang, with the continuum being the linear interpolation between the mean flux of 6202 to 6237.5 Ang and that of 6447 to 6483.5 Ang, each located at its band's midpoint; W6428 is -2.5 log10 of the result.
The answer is -0.01 mag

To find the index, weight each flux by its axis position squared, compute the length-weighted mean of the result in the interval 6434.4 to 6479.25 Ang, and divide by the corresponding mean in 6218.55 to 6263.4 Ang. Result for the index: 1.11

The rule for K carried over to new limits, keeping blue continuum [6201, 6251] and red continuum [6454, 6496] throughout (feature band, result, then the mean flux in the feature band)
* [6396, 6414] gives -0.2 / 20.2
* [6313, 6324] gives 0.2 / 19.1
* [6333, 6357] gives 0.4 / 19.3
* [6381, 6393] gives -0.3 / 20.3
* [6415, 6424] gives 0.1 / 19.8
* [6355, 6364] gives 0.2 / 19.2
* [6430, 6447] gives 0.3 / 19.8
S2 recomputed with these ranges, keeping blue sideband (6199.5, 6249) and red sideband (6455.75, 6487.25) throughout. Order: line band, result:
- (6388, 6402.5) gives -0.023 mag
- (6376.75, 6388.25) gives -0.052 mag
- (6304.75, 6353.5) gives 0.010 mag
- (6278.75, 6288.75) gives 0.001 mag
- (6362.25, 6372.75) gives 0.031 mag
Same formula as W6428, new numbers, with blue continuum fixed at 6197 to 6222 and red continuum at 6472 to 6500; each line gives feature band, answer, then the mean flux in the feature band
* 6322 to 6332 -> -0.02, 20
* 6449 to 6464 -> 0.05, 19.5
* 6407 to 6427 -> 0.02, 19.8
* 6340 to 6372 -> 0.04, 19.1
